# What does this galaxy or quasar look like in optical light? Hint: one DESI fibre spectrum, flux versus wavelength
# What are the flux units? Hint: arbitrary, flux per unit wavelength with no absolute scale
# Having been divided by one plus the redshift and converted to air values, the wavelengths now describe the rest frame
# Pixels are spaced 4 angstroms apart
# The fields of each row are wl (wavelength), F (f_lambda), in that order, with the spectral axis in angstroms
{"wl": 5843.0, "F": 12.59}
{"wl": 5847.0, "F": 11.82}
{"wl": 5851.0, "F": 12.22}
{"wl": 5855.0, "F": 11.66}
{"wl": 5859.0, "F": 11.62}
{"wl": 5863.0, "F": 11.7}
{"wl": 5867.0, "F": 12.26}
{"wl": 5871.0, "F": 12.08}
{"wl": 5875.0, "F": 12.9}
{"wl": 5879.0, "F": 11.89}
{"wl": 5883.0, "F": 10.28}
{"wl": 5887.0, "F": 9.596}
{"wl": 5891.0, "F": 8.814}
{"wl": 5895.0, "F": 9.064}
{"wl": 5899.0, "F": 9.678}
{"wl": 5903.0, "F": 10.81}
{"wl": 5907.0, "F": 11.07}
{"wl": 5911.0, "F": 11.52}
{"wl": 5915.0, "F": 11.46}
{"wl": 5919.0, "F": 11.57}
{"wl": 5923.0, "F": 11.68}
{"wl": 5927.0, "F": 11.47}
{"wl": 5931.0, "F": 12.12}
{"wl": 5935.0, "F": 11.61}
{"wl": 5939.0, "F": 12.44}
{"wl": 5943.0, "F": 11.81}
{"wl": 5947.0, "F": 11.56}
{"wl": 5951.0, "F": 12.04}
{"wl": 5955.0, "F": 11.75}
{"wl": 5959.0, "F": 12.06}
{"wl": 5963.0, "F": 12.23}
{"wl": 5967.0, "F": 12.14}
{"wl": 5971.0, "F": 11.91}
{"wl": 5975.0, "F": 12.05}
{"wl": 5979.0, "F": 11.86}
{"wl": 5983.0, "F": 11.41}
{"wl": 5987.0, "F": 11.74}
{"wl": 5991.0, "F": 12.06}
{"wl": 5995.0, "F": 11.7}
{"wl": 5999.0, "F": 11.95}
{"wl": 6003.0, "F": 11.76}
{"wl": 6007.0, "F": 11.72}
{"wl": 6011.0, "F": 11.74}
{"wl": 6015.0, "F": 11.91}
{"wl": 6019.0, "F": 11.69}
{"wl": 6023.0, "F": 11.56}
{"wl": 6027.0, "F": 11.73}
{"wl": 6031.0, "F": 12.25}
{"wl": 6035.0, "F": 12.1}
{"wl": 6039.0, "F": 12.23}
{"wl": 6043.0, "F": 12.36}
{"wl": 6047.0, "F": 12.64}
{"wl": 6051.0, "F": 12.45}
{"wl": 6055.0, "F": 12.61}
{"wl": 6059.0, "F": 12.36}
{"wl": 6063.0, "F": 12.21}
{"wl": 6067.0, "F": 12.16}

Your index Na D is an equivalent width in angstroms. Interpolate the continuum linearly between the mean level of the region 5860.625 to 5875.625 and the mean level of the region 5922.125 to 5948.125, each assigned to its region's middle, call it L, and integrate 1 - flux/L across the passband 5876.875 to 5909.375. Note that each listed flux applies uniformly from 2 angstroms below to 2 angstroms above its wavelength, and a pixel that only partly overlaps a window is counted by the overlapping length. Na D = 5.02 angstroms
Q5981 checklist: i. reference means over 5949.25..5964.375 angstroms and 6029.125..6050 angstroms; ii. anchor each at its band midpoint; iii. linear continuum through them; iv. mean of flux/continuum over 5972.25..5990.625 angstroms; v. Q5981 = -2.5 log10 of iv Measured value 0.03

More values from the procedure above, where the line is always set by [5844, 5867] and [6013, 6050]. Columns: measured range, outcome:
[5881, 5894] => 0.24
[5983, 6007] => 0.02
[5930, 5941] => -0.01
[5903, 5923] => 0.05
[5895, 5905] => 0.19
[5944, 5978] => 0.00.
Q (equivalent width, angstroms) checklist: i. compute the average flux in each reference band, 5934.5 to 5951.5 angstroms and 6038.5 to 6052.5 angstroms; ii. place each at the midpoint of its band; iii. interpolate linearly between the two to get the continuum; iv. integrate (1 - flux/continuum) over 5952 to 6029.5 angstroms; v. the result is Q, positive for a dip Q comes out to 1.9 angstroms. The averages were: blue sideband 11.9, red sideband 12.4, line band 11.8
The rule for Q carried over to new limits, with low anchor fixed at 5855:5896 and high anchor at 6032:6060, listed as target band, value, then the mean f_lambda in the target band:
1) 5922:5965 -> -1.03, 11.9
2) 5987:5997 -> 0.11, 11.9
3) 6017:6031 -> 0.55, 11.7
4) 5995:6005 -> 0.18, 11.8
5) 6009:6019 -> 0.29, 11.8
